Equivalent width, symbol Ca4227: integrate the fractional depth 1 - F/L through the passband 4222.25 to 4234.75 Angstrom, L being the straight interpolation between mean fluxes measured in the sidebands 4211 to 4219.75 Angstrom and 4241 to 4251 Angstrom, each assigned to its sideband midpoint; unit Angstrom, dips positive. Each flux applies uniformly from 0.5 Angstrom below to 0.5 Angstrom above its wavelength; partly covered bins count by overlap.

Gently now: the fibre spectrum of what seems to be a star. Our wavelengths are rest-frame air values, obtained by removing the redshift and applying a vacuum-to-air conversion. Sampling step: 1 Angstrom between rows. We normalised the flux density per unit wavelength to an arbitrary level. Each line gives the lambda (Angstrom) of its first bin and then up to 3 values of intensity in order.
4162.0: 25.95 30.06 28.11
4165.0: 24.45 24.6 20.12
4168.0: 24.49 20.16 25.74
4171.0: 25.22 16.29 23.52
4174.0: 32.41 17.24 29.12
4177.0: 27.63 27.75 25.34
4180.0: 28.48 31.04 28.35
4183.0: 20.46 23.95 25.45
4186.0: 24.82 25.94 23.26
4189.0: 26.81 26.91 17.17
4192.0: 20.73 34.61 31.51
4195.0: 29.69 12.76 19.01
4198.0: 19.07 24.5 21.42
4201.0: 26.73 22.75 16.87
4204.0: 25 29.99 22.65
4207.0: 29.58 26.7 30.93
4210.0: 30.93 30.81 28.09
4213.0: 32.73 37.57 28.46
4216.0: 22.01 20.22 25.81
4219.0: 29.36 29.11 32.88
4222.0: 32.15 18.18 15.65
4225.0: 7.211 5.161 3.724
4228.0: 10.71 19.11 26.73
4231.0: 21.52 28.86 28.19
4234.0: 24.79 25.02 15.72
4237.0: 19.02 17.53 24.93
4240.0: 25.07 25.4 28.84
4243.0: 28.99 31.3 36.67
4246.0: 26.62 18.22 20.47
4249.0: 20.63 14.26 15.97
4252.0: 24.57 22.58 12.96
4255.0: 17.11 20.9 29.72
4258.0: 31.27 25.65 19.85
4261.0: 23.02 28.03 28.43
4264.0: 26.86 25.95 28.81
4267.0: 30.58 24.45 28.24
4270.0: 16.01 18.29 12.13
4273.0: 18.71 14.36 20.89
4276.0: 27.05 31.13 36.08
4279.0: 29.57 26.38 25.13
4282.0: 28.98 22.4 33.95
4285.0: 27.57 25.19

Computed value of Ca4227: 4.06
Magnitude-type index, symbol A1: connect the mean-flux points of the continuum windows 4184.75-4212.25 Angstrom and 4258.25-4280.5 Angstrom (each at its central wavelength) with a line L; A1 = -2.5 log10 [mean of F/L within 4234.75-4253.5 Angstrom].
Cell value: 0.07 mag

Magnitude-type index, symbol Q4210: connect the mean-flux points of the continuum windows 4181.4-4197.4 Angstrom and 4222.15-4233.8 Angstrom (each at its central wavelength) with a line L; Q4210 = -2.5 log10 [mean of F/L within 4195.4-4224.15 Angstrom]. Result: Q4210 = -0.242 mag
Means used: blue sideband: 24.5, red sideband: 17.5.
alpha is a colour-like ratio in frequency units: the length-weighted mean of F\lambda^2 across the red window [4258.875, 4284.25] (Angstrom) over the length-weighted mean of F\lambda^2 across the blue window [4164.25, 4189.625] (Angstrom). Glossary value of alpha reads 1.0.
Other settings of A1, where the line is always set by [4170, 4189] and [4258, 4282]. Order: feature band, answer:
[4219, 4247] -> 0.112 mag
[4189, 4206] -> 0.069 mag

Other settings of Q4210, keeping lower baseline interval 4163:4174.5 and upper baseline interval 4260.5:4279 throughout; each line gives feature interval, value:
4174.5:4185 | -0.07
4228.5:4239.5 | 0.07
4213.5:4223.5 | -0.13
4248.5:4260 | 0.15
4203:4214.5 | -0.19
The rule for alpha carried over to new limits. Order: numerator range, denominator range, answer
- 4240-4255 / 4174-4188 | 0.92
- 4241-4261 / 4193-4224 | 0.92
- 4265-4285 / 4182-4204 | 1.10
